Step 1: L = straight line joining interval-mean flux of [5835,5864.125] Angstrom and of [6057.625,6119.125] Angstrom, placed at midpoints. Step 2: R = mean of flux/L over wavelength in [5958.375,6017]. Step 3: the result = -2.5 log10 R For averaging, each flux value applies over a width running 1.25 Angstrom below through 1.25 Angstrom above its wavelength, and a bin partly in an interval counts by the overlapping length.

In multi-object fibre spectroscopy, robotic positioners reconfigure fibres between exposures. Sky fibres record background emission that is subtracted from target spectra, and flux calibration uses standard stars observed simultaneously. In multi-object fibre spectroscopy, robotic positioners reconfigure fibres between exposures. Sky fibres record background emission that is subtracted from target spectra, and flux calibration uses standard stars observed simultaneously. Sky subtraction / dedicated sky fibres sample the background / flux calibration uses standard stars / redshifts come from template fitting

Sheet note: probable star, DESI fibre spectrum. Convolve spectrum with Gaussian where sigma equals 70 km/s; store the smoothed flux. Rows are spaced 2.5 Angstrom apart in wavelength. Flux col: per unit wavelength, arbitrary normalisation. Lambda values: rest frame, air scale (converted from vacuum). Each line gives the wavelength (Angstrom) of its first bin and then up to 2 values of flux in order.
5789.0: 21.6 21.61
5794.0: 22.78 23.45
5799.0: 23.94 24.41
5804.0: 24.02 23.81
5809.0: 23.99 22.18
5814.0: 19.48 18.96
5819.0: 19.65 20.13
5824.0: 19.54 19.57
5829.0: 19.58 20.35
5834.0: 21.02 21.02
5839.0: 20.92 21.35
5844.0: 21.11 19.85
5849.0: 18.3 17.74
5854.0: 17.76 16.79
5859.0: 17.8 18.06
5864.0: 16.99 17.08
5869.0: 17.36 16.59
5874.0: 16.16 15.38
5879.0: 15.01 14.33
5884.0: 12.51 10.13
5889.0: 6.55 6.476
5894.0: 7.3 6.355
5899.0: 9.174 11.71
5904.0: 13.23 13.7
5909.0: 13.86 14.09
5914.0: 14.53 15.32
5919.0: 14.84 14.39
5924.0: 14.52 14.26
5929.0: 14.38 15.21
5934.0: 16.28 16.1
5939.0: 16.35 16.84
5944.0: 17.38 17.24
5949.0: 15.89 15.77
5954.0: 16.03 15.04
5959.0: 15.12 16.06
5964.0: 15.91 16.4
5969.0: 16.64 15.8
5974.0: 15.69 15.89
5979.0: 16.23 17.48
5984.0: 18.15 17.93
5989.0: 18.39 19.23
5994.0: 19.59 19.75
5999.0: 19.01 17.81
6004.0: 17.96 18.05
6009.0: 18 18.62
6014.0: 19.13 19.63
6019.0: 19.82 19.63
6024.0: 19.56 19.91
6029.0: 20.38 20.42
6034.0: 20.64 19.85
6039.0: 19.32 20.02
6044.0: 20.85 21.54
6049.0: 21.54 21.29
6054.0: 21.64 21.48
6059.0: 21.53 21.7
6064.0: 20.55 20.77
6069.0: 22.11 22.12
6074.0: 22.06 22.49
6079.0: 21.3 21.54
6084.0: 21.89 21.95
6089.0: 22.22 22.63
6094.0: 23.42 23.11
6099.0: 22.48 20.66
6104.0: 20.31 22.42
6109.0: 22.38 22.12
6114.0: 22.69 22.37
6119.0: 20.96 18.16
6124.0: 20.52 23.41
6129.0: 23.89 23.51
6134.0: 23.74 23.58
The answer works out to 0.18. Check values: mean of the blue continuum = 19.1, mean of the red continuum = 21.9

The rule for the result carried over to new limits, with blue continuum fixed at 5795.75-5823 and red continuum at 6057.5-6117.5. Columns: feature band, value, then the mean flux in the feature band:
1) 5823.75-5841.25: 0.09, 20.4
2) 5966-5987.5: 0.30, 16.7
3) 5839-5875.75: 0.22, 18.1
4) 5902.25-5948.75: 0.41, 15.1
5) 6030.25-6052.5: 0.07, 20.6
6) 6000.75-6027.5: 0.16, 18.9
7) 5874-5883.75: 0.43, 14.8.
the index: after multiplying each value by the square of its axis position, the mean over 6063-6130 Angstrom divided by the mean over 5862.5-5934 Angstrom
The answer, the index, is 1.75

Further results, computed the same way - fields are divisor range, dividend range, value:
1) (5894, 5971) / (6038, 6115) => 1.55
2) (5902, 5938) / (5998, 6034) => 1.36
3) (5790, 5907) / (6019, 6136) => 1.32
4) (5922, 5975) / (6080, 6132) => 1.46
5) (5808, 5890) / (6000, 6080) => 1.21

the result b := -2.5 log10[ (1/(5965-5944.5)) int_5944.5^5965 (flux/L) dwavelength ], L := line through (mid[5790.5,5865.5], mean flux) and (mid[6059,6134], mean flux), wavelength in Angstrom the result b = 0.31 mag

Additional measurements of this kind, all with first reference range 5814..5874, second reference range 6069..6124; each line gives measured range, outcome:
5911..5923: 0.33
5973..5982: 0.25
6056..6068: 0.01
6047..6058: -0.01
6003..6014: 0.14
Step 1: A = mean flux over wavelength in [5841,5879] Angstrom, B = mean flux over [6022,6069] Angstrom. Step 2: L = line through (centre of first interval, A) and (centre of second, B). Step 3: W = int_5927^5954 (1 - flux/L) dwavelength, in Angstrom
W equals 4.2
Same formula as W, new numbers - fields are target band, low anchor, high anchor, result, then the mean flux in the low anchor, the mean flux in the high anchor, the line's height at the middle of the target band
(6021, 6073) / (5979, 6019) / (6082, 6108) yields -1.3 Angstrom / 18.5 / 22.1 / 20.3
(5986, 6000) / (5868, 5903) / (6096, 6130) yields -2.2 Angstrom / 11.8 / 21.8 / 16.5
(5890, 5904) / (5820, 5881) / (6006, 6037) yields 7.6 Angstrom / 18.5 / 19.5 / 18.8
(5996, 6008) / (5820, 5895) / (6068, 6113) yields 1.0 Angstrom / 16.8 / 22.1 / 20.1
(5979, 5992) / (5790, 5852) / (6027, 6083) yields 1.9 Angstrom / 21.2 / 21.1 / 21.1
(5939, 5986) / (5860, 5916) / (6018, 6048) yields 1.0 Angstrom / 13.1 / 20.2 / 16.7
